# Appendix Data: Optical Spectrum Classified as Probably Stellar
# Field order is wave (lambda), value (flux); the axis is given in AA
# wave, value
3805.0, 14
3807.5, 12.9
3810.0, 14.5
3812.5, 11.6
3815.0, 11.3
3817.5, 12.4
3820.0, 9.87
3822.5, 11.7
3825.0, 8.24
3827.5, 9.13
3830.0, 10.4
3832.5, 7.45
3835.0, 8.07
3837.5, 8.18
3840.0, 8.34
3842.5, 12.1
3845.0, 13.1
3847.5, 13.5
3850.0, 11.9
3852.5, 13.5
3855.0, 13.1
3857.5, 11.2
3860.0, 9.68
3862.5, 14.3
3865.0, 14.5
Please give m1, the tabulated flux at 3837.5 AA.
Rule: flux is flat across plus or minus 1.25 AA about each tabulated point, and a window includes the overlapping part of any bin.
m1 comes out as 8.18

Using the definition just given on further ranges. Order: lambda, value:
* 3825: 8.24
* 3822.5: 11.7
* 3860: 9.68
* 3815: 11.3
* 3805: 14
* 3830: 10.4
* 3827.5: 9.13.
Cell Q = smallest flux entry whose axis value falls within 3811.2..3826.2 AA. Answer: 8.24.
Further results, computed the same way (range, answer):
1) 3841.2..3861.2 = 9.68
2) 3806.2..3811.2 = 12.9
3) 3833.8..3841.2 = 8.07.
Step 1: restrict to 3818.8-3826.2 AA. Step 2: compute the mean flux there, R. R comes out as 9.95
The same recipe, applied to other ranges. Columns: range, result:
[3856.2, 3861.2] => 10.5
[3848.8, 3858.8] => 12.4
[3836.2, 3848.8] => 11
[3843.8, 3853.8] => 13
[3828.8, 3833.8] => 8.9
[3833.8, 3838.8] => 8.13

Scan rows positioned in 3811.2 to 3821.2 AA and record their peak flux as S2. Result 12.4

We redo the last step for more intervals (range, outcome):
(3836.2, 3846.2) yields 13.1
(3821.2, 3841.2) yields 11.7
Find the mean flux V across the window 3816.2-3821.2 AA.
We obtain 11.1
